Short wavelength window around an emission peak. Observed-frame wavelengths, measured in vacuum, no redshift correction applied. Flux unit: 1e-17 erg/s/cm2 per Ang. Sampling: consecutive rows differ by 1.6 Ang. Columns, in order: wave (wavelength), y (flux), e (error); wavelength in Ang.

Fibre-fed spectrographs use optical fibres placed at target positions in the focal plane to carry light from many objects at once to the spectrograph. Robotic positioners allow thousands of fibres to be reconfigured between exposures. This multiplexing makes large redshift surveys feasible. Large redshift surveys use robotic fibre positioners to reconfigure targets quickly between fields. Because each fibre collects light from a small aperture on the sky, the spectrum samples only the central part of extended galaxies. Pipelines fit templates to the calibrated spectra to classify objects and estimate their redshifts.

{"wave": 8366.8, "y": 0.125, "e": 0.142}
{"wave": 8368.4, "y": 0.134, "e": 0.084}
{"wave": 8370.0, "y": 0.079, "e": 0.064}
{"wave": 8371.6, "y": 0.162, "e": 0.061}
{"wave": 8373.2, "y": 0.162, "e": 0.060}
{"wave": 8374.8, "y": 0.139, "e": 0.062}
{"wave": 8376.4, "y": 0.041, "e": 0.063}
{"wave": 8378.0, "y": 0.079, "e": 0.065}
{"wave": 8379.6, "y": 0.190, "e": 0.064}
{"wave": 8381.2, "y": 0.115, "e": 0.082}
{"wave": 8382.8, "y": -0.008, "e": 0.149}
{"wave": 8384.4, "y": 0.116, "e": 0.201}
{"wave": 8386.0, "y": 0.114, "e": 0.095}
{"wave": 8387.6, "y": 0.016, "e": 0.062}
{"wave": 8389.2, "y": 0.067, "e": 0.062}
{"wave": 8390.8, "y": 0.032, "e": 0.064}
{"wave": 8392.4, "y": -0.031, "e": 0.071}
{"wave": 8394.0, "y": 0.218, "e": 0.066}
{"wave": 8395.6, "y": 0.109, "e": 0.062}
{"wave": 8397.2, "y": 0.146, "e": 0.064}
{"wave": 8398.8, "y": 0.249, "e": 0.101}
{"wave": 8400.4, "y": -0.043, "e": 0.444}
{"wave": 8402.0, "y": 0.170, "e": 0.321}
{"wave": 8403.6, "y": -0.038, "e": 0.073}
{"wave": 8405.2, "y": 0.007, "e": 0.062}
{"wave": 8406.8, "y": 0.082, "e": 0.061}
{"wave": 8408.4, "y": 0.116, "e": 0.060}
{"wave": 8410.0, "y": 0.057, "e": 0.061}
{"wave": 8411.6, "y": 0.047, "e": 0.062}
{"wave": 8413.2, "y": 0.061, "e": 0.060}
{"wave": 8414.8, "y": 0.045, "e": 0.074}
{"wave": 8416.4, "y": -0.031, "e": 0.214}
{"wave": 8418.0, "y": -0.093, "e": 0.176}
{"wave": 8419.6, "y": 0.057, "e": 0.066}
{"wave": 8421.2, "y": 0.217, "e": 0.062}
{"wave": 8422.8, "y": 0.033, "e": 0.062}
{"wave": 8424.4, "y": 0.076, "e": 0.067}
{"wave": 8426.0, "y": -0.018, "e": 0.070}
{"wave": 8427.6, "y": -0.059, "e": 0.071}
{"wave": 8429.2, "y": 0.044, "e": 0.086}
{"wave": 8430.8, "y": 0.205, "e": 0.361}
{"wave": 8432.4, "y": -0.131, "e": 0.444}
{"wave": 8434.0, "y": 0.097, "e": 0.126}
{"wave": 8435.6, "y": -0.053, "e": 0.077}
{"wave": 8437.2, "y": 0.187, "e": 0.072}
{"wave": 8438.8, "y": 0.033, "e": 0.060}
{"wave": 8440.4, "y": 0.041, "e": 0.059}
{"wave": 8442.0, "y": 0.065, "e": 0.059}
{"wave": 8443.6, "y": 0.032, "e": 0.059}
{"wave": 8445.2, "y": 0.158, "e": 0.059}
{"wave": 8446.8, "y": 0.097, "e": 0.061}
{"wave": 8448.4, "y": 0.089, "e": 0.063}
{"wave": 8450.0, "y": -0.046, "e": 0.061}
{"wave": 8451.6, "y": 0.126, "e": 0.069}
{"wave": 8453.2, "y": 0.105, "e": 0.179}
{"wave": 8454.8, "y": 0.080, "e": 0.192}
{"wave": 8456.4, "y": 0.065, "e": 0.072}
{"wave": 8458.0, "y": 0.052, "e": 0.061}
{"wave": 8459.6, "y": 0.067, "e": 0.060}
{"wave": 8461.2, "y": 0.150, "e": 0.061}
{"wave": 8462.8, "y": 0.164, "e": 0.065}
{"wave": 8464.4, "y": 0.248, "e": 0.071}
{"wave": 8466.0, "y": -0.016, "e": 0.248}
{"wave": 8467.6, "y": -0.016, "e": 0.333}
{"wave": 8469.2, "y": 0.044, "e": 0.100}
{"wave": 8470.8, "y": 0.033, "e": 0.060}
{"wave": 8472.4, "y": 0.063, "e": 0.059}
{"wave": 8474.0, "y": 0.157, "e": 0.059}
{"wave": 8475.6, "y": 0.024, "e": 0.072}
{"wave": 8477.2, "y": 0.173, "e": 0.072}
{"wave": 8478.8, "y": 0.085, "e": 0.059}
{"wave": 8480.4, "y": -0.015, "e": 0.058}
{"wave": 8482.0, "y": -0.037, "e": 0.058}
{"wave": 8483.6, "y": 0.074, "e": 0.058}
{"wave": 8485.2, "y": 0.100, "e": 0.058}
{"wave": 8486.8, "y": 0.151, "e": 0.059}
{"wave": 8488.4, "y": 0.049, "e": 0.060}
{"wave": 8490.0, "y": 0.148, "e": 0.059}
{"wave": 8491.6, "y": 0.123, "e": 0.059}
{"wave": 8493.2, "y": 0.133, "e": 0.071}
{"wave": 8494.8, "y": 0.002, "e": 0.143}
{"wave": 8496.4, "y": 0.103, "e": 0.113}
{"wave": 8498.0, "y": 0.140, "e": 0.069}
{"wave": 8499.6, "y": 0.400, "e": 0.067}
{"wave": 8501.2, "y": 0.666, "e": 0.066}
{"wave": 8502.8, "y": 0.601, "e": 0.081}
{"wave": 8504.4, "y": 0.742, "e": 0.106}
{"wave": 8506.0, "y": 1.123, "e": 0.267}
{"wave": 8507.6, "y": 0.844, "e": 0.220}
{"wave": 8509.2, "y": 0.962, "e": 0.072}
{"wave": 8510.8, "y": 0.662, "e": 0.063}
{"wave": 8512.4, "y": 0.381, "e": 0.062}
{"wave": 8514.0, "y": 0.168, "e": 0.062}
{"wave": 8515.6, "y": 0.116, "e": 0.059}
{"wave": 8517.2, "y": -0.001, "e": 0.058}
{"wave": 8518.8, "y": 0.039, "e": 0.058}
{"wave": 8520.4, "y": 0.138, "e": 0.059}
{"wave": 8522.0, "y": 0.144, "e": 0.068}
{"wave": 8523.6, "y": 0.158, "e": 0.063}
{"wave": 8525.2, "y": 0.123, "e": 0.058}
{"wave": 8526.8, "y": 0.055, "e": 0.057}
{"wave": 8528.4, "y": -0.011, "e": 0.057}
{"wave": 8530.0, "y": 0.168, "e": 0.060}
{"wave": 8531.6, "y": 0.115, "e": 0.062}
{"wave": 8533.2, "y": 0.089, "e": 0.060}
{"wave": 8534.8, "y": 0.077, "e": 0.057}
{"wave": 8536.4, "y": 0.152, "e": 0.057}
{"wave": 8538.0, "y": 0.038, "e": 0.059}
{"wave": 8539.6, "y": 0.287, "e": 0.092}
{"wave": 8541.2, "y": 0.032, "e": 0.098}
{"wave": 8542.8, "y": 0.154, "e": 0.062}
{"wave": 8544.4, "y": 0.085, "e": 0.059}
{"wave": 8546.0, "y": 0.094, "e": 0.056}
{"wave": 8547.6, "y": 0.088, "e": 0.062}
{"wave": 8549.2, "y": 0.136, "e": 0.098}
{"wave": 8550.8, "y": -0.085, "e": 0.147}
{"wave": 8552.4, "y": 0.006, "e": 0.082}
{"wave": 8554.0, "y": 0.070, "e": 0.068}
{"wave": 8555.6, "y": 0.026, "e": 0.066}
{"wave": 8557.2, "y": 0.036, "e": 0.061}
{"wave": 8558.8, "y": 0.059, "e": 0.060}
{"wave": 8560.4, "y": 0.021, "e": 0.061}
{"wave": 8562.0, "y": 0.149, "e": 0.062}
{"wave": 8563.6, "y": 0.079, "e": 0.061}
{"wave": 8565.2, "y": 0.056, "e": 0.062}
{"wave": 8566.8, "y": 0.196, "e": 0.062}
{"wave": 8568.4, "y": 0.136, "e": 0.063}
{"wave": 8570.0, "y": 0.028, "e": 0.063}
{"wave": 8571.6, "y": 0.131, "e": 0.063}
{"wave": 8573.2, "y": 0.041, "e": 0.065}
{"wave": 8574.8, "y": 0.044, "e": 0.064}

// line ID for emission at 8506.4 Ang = [O II] 3727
